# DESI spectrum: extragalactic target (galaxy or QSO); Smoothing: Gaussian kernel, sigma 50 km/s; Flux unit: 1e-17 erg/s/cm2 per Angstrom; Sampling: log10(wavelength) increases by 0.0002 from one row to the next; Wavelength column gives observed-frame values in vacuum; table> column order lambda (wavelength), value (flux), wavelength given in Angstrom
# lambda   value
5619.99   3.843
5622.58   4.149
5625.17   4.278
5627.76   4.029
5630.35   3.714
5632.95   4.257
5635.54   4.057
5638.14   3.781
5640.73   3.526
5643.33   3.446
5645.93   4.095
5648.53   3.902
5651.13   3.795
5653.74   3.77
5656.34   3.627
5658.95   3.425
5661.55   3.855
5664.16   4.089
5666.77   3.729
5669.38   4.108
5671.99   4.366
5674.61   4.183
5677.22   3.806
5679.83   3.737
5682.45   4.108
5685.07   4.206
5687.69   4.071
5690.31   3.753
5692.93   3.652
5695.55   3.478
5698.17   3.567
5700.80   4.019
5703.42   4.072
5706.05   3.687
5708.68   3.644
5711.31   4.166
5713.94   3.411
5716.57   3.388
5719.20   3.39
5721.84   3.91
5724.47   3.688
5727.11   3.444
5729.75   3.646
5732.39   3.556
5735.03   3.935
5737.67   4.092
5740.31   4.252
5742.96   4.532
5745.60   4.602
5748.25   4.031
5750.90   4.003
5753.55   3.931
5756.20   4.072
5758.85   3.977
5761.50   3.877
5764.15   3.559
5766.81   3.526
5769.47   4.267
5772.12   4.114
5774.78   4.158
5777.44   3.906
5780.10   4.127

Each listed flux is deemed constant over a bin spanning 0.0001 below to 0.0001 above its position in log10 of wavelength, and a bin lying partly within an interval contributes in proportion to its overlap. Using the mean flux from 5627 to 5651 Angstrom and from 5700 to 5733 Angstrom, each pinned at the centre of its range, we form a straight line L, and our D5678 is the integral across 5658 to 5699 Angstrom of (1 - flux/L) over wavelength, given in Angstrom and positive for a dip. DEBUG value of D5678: -1.3 Angstrom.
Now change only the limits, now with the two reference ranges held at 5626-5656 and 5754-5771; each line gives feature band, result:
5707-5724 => 1.0 Angstrom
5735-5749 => -1.4 Angstrom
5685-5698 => 0.3 Angstrom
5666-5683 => -0.7 Angstrom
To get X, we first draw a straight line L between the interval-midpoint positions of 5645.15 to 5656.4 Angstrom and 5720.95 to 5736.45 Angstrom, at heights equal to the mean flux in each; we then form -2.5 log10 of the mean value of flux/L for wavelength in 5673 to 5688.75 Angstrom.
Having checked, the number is -0.07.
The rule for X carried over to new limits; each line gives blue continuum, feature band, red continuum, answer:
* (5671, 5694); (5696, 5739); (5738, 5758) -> 0.104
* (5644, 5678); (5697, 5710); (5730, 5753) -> 0.056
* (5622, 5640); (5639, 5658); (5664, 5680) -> 0.080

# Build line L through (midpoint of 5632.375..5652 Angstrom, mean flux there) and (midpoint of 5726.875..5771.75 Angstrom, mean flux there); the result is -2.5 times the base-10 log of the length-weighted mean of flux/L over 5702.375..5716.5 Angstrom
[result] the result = 0.05 mag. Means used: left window 3.85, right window 3.97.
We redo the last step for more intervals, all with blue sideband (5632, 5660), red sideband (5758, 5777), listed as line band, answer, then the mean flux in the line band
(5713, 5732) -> 0.09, 3.56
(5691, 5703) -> 0.04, 3.71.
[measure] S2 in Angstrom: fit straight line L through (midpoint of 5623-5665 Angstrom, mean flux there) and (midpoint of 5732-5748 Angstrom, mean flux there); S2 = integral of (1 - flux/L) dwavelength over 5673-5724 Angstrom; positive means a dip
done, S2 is 3.0 Angstrom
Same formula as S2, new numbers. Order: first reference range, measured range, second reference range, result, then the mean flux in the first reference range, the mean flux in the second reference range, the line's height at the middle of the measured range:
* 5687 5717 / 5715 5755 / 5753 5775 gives -0.5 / 3.75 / 3.93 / 3.85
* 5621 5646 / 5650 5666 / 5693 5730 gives 0.4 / 3.92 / 3.68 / 3.85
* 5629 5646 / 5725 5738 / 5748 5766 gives 0.6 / 3.82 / 3.9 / 3.89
